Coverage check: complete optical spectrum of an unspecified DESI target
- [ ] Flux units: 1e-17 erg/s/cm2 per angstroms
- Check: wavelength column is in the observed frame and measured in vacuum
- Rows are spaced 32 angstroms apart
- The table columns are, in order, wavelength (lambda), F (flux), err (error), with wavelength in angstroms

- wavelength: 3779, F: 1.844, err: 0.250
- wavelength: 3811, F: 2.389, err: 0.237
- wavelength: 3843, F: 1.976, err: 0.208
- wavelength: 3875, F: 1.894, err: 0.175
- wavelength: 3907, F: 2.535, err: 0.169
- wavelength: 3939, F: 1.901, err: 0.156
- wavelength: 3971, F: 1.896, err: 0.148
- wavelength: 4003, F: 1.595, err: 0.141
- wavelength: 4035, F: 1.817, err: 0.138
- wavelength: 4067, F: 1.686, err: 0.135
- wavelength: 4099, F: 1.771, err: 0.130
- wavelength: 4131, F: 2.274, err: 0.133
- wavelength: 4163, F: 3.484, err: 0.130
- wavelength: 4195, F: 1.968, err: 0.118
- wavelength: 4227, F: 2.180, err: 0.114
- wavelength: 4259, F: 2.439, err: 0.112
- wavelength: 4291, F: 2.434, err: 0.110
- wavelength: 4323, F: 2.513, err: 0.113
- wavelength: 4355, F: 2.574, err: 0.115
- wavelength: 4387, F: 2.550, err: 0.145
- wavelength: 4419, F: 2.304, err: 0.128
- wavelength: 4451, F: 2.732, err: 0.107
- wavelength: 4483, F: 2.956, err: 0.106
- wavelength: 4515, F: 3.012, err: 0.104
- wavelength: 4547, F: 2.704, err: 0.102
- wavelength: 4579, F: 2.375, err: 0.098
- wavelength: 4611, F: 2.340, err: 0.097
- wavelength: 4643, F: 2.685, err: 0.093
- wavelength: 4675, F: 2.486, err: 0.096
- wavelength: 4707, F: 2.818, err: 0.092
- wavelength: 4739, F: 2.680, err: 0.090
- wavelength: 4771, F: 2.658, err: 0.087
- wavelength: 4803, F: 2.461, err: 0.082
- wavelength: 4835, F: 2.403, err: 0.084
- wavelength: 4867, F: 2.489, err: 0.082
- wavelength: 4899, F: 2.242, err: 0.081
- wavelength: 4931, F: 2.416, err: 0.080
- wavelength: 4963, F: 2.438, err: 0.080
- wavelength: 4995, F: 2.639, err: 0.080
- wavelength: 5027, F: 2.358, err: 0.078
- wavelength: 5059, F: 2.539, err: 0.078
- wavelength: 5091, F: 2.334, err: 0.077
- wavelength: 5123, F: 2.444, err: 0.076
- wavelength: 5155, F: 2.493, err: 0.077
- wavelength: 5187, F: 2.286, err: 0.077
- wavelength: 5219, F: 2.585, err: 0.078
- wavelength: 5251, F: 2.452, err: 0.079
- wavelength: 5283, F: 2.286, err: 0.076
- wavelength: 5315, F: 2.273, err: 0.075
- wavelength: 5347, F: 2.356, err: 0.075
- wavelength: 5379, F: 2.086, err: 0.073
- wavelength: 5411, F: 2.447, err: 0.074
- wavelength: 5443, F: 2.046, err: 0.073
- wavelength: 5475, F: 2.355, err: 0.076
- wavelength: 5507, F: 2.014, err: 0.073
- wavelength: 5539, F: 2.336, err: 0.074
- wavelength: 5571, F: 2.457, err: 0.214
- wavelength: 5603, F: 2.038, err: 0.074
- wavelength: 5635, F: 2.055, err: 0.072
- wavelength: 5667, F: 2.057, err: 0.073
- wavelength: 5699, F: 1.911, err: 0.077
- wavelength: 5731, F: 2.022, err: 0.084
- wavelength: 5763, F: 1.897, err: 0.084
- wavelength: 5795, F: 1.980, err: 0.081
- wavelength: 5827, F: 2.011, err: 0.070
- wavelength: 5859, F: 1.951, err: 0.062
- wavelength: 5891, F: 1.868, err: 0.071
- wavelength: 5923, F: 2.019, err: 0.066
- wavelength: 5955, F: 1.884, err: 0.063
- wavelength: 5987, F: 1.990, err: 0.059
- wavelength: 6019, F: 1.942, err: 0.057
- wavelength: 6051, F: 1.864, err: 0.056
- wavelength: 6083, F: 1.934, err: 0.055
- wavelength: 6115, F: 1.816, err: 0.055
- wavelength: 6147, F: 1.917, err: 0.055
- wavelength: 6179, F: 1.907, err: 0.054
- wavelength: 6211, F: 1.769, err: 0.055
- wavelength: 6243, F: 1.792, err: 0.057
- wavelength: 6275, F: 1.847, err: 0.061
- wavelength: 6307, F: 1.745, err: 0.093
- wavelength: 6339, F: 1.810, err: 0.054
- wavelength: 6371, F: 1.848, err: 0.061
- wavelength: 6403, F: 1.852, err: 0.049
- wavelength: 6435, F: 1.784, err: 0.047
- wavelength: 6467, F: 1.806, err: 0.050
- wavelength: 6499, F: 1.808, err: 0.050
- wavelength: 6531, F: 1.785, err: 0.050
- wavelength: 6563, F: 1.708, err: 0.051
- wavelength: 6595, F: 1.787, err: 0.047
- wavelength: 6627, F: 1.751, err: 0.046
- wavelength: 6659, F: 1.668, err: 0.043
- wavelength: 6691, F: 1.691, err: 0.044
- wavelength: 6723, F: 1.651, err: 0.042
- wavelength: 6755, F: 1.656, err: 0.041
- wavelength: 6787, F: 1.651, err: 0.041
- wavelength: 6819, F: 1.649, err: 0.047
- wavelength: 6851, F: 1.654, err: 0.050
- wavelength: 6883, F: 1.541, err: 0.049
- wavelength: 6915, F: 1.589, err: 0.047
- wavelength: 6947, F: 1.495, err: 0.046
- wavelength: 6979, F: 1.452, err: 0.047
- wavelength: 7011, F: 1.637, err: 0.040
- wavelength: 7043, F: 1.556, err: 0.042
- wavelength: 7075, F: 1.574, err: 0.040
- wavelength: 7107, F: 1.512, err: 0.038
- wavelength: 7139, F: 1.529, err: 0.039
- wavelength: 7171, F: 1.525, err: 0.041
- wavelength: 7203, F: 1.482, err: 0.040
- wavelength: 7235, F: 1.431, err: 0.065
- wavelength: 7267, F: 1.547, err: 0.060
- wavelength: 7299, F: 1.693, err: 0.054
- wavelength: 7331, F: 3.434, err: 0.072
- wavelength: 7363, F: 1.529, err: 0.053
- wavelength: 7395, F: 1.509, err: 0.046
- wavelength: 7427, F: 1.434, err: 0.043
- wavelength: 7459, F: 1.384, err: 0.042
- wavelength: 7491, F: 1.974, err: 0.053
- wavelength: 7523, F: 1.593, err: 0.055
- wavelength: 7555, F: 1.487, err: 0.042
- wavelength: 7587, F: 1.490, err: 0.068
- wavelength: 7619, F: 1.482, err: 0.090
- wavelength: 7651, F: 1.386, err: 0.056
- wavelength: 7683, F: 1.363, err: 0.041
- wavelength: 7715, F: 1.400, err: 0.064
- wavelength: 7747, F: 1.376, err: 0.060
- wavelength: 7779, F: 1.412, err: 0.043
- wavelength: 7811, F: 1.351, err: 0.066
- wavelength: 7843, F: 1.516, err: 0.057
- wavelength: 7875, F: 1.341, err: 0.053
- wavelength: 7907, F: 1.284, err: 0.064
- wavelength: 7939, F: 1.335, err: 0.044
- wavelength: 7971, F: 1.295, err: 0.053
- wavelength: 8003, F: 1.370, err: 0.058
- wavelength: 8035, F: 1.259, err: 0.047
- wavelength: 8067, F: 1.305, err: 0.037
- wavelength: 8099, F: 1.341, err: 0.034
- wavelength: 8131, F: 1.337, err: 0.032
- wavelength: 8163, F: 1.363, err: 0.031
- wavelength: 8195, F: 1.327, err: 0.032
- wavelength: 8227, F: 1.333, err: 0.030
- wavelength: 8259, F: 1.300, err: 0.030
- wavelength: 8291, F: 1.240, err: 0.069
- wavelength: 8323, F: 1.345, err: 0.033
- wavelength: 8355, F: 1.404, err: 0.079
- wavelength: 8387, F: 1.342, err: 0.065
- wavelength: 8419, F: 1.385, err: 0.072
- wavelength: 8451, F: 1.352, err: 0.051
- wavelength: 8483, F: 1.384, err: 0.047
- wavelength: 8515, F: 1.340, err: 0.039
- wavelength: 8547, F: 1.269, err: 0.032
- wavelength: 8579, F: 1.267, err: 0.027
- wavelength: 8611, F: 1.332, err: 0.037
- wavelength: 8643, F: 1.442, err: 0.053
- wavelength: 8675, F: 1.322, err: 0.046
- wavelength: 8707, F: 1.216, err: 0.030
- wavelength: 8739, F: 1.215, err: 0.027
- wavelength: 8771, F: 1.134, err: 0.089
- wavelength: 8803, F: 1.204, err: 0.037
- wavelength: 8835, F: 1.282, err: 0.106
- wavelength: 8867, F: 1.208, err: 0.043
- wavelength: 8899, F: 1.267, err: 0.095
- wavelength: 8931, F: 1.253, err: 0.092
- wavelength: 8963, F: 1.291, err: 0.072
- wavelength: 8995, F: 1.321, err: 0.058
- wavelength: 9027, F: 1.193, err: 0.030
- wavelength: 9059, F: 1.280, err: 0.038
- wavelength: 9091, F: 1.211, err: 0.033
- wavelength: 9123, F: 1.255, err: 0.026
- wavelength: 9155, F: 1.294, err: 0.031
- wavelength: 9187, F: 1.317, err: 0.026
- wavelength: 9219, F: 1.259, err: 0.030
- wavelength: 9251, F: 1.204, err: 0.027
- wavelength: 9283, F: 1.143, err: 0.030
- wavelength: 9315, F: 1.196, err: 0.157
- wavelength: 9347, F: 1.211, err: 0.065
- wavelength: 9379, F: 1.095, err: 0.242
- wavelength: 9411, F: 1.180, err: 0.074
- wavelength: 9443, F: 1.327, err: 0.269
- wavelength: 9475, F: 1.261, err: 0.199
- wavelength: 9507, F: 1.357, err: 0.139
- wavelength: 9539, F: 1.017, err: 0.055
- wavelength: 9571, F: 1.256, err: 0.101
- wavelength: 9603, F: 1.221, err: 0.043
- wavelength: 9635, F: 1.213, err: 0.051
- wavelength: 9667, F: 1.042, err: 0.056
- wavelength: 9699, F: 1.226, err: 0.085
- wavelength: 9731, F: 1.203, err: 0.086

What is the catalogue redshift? 0.11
